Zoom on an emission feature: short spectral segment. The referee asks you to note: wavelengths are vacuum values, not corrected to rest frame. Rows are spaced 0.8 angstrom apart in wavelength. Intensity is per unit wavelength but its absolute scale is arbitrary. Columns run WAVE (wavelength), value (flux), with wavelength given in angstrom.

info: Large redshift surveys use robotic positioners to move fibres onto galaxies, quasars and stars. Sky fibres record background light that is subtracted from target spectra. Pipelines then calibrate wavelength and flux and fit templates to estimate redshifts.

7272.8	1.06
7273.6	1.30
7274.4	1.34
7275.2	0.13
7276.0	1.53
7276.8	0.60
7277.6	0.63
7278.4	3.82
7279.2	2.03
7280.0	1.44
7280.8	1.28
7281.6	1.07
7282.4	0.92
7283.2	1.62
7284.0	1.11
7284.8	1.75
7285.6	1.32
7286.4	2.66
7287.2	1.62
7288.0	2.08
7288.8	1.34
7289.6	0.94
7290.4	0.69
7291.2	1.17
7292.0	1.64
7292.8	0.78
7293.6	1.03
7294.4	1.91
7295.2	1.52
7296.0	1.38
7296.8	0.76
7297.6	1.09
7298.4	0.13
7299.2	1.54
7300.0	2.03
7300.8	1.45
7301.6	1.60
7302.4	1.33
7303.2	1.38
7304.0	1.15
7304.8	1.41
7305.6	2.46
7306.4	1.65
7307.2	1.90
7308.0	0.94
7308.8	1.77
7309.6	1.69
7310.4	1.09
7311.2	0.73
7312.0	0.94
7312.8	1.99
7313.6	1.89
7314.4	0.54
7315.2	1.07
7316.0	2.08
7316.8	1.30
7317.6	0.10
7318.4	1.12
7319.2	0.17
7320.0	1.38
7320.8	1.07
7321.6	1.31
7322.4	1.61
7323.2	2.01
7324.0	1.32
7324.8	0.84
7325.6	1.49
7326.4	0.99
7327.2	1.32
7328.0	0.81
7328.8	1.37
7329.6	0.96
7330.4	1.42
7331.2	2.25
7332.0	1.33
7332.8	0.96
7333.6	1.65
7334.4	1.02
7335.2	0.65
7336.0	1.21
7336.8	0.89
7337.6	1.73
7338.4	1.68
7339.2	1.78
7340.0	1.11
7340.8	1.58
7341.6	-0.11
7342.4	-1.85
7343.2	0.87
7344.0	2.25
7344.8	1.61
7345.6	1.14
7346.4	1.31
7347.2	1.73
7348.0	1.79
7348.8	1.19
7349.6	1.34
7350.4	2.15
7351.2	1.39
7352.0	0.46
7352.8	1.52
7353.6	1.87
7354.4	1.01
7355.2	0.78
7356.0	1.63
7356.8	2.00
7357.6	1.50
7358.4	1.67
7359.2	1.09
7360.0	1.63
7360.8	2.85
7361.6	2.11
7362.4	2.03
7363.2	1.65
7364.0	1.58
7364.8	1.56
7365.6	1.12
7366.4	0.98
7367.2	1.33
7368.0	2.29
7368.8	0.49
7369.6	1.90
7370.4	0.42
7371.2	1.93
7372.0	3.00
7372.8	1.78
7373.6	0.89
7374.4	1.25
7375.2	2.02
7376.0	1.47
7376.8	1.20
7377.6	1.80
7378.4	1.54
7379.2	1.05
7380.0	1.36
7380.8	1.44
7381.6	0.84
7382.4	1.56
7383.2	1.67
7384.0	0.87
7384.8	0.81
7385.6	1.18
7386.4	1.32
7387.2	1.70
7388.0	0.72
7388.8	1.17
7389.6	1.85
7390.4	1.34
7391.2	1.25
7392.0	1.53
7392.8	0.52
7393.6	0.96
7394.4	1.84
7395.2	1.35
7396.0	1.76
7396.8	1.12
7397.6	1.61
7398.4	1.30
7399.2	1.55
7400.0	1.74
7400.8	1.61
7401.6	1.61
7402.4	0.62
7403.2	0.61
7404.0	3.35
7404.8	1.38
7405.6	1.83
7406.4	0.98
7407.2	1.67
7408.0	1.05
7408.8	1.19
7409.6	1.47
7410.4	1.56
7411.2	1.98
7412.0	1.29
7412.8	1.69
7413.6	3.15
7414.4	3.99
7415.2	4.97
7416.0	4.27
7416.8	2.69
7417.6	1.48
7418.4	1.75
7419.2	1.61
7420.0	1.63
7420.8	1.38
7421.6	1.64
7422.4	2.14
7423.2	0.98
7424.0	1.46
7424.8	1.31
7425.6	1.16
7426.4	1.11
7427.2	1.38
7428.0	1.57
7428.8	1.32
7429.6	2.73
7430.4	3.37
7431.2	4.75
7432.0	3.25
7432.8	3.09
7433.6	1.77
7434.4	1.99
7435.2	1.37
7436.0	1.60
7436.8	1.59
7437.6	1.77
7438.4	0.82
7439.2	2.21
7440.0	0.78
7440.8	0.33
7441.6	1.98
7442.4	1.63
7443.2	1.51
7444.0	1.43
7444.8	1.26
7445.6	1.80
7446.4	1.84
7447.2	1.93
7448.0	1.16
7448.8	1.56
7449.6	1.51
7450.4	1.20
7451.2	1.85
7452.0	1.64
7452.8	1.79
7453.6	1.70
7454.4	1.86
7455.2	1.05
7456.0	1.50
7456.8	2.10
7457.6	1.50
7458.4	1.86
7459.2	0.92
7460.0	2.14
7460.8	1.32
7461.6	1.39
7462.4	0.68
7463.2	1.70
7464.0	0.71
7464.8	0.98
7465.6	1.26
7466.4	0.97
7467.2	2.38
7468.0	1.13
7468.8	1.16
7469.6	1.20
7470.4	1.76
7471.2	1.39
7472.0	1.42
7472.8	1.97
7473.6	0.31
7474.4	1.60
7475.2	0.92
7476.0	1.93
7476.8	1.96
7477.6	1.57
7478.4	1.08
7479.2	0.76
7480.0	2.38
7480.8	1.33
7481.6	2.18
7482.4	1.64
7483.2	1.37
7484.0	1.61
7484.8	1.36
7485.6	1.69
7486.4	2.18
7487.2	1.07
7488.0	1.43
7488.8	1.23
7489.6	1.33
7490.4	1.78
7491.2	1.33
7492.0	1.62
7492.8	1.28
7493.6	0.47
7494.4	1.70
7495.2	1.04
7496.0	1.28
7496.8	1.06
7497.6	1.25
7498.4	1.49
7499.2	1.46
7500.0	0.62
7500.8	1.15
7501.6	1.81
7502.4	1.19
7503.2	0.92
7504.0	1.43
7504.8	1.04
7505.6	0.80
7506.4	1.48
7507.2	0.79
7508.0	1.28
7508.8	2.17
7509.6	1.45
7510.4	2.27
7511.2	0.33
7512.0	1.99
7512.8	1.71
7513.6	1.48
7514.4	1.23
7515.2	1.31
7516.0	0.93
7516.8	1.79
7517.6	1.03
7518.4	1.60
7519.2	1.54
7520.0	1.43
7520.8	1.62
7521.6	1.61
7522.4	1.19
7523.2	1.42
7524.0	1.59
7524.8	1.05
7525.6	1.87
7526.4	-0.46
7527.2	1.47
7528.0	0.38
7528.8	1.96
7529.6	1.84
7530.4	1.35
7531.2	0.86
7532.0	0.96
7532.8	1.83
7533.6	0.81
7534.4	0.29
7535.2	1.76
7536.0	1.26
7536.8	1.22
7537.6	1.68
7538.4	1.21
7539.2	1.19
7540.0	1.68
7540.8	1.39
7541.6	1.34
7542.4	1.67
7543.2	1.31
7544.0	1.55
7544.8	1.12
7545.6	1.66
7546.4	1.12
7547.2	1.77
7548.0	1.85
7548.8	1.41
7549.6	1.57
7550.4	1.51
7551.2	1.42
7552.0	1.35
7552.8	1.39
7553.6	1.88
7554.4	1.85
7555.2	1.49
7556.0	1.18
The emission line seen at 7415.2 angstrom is [S II]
